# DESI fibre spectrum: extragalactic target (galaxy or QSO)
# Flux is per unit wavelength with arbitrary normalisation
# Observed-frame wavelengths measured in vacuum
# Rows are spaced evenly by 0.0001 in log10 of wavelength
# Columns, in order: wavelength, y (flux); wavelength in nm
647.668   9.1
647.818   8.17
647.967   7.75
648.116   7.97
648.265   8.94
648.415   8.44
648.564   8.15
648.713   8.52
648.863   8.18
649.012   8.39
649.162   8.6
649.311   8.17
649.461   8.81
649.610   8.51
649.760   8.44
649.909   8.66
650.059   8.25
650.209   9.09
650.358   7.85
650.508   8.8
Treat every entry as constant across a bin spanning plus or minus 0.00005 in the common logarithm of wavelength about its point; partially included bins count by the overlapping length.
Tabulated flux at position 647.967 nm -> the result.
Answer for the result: 7.75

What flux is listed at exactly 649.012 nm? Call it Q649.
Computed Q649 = 8.39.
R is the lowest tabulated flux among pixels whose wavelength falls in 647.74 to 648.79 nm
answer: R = 7.75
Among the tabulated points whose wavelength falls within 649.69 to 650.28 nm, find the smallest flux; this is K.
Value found 8.25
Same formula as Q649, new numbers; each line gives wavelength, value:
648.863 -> 8.18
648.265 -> 8.94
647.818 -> 8.17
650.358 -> 7.85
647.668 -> 9.1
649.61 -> 8.51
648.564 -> 8.15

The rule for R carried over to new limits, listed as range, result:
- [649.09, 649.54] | 8.17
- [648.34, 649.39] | 8.15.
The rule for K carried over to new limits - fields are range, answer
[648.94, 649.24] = 8.39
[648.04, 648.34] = 7.97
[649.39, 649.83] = 8.44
